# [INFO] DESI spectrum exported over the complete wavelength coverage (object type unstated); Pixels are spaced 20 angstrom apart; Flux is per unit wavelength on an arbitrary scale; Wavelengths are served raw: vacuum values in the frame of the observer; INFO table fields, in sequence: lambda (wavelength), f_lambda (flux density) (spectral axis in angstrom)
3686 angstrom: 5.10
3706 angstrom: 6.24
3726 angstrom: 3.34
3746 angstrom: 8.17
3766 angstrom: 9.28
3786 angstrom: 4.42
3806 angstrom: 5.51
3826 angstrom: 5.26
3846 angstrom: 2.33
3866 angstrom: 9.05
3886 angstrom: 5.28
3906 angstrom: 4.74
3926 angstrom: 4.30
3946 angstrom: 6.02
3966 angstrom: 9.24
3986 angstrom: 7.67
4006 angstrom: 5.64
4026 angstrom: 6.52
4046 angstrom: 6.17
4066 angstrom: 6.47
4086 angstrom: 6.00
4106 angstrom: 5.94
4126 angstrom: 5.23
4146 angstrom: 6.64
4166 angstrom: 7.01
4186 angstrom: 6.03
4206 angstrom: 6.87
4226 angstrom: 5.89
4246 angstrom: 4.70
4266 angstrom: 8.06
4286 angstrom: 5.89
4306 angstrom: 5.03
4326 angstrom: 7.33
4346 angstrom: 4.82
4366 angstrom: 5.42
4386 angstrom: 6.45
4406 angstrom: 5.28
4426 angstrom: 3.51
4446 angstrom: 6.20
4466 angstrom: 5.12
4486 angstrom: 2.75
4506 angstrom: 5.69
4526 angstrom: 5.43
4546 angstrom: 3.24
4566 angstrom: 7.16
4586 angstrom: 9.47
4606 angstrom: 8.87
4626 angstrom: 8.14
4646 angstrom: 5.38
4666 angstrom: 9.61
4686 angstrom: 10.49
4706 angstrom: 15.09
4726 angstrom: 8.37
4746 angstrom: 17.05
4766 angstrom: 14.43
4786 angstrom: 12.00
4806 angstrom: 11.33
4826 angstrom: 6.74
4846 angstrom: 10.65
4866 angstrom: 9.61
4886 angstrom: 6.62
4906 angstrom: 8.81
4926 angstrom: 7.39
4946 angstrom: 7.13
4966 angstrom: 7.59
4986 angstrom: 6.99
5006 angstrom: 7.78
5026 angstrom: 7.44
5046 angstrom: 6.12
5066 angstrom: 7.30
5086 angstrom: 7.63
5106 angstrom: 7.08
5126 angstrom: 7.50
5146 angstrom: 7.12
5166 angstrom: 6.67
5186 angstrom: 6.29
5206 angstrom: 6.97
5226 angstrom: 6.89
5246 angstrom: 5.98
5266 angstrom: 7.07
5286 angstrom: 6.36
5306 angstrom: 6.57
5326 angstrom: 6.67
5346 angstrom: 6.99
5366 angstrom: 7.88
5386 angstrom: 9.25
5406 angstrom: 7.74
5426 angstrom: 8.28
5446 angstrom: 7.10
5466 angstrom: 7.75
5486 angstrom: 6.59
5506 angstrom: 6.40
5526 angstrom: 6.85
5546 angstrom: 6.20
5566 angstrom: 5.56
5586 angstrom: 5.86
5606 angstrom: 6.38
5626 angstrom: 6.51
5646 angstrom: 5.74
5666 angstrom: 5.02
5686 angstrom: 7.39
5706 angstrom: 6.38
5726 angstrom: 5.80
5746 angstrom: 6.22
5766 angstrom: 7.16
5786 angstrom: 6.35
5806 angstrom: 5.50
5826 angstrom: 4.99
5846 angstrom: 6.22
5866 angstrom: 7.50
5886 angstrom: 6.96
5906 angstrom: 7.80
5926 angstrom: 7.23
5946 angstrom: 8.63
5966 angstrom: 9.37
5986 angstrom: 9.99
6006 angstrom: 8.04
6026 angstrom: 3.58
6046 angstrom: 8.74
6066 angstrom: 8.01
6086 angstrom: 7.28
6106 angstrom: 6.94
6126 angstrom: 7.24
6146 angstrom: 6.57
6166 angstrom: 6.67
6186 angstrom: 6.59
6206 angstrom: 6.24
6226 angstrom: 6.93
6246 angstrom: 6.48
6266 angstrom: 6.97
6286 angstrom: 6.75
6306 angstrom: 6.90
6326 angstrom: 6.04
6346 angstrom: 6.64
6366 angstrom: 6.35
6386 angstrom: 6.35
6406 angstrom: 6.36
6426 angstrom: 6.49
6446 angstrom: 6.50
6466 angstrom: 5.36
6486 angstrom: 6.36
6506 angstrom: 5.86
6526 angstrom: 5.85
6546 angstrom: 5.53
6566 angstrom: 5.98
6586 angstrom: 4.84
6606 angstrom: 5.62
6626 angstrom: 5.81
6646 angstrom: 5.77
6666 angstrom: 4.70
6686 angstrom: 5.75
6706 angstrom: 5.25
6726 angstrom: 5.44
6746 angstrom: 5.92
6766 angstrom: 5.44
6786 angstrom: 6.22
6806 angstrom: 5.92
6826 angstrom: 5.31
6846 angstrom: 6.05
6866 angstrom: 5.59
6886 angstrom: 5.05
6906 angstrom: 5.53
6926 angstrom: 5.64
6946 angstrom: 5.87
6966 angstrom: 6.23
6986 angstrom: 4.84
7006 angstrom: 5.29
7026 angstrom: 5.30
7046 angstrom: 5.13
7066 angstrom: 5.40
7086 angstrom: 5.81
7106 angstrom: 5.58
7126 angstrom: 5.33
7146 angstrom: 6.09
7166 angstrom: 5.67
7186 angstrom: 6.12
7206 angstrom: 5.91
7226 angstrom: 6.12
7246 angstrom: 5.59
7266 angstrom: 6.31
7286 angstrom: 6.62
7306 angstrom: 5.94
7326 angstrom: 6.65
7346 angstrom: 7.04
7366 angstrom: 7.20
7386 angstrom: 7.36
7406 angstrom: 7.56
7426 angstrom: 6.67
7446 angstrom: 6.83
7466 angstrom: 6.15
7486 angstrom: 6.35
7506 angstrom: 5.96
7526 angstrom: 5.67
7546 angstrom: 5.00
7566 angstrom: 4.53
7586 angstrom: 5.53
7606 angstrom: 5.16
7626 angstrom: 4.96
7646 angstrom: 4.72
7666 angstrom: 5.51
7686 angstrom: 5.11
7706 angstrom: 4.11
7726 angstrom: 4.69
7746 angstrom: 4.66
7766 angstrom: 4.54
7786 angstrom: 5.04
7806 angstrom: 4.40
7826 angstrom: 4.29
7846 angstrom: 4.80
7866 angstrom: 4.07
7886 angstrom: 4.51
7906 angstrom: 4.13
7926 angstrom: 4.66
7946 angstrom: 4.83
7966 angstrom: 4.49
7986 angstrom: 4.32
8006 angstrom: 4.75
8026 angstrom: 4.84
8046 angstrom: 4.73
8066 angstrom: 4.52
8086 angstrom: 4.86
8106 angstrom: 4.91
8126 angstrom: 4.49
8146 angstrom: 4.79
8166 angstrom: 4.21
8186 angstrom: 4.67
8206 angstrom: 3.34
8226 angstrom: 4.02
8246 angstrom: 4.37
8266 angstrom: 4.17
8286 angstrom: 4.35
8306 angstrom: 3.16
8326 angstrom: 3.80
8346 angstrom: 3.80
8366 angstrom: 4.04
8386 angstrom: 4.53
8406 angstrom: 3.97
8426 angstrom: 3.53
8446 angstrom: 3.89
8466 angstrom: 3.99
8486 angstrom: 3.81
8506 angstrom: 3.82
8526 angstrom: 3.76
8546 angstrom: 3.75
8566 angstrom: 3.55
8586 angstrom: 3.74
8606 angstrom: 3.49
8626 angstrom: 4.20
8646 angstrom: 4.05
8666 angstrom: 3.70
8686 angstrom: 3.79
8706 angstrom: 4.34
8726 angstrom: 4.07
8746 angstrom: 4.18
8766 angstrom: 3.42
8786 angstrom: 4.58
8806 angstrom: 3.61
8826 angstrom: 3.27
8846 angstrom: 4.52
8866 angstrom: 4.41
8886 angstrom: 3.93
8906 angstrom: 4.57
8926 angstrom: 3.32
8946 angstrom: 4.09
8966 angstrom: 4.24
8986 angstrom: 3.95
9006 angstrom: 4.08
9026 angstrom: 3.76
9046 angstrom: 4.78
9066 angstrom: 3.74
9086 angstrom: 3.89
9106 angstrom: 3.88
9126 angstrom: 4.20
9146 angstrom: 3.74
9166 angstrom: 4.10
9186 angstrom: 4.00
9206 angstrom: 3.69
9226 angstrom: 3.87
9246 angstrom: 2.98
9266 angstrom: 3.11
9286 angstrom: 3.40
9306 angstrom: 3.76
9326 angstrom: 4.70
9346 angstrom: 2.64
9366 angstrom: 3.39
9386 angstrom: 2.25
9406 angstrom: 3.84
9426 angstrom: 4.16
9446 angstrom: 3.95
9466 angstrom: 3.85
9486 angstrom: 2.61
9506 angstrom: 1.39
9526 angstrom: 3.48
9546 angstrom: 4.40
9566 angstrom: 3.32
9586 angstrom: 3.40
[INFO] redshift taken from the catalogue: 2.843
